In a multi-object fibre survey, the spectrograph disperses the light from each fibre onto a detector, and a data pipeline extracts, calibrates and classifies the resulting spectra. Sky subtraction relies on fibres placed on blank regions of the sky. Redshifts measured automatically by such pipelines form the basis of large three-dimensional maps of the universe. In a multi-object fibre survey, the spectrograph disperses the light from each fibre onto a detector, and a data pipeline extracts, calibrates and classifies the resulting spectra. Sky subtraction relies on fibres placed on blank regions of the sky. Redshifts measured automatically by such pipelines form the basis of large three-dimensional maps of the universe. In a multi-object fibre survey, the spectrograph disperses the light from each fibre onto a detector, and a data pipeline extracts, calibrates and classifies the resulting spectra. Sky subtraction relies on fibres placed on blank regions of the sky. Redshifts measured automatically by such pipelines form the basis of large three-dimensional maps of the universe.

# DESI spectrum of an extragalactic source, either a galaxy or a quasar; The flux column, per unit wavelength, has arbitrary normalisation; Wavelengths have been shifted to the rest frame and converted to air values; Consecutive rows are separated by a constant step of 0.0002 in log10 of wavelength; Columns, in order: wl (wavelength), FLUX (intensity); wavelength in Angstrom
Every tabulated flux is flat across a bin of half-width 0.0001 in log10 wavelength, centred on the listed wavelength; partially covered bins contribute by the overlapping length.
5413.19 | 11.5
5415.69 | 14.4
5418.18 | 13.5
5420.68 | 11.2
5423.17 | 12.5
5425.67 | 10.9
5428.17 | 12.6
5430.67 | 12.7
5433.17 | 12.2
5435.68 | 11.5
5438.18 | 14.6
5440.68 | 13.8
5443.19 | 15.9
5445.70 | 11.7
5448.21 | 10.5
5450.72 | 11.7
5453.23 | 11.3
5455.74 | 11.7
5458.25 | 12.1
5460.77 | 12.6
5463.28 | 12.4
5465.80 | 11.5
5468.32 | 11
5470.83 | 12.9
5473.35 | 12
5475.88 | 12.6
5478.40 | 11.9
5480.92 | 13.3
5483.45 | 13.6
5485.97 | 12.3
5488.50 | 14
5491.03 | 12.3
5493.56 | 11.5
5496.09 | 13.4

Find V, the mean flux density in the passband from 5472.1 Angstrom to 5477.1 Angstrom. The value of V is 12.3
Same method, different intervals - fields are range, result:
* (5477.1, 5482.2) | 12.6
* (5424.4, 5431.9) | 12.1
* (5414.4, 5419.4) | 13.9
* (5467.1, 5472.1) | 12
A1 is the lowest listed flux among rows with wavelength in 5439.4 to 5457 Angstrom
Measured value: 10.5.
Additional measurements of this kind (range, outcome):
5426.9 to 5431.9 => 12.6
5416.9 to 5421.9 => 11.2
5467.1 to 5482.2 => 11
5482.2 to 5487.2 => 12.3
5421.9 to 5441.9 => 10.9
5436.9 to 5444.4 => 13.8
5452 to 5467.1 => 11.3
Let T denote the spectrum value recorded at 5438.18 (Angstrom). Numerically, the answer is 14.6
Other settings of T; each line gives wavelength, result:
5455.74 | 11.7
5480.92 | 13.3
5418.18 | 13.5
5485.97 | 12.3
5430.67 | 12.7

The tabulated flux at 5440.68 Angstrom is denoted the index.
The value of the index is 13.8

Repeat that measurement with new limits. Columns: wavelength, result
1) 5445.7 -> 11.7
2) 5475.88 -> 12.6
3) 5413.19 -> 11.5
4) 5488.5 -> 14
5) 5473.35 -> 12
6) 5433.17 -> 12.2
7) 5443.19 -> 15.9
